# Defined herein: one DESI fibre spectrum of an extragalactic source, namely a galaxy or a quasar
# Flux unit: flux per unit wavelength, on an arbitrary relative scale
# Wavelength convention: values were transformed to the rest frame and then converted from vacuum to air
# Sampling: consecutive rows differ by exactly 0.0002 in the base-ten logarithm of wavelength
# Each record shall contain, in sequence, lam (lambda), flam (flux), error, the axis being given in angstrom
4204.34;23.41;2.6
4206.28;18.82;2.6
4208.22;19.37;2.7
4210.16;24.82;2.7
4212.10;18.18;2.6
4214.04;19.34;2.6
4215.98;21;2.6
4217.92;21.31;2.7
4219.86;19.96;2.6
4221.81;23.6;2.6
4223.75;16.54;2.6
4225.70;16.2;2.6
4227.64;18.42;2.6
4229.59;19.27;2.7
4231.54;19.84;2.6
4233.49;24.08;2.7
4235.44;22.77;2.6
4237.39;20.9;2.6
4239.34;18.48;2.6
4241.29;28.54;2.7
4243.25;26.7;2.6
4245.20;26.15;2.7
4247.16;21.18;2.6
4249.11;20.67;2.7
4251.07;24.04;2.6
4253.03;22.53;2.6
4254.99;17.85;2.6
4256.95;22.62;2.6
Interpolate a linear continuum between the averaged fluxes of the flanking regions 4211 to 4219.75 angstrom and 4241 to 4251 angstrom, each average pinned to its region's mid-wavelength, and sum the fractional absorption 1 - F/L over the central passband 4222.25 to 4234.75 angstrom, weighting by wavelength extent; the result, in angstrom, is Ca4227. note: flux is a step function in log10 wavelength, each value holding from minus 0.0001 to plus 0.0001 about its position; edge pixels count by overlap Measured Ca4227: 1.5 angstrom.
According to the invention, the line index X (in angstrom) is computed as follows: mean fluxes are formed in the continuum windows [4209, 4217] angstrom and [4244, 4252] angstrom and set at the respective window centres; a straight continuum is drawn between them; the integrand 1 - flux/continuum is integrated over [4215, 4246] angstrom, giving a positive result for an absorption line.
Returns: 0.8 angstrom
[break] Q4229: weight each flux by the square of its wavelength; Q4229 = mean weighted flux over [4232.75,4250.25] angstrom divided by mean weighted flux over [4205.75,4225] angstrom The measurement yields 1.16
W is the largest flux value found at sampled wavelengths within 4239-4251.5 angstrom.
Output 28.54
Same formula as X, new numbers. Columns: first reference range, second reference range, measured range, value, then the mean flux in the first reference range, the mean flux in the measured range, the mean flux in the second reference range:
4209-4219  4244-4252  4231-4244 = -0.37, 20.9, 23.1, 23.1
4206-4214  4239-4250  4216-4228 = 1.12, 20.3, 19.5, 23.9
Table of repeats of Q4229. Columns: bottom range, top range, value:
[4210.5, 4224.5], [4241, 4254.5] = 1.19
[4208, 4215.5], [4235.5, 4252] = 1.15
